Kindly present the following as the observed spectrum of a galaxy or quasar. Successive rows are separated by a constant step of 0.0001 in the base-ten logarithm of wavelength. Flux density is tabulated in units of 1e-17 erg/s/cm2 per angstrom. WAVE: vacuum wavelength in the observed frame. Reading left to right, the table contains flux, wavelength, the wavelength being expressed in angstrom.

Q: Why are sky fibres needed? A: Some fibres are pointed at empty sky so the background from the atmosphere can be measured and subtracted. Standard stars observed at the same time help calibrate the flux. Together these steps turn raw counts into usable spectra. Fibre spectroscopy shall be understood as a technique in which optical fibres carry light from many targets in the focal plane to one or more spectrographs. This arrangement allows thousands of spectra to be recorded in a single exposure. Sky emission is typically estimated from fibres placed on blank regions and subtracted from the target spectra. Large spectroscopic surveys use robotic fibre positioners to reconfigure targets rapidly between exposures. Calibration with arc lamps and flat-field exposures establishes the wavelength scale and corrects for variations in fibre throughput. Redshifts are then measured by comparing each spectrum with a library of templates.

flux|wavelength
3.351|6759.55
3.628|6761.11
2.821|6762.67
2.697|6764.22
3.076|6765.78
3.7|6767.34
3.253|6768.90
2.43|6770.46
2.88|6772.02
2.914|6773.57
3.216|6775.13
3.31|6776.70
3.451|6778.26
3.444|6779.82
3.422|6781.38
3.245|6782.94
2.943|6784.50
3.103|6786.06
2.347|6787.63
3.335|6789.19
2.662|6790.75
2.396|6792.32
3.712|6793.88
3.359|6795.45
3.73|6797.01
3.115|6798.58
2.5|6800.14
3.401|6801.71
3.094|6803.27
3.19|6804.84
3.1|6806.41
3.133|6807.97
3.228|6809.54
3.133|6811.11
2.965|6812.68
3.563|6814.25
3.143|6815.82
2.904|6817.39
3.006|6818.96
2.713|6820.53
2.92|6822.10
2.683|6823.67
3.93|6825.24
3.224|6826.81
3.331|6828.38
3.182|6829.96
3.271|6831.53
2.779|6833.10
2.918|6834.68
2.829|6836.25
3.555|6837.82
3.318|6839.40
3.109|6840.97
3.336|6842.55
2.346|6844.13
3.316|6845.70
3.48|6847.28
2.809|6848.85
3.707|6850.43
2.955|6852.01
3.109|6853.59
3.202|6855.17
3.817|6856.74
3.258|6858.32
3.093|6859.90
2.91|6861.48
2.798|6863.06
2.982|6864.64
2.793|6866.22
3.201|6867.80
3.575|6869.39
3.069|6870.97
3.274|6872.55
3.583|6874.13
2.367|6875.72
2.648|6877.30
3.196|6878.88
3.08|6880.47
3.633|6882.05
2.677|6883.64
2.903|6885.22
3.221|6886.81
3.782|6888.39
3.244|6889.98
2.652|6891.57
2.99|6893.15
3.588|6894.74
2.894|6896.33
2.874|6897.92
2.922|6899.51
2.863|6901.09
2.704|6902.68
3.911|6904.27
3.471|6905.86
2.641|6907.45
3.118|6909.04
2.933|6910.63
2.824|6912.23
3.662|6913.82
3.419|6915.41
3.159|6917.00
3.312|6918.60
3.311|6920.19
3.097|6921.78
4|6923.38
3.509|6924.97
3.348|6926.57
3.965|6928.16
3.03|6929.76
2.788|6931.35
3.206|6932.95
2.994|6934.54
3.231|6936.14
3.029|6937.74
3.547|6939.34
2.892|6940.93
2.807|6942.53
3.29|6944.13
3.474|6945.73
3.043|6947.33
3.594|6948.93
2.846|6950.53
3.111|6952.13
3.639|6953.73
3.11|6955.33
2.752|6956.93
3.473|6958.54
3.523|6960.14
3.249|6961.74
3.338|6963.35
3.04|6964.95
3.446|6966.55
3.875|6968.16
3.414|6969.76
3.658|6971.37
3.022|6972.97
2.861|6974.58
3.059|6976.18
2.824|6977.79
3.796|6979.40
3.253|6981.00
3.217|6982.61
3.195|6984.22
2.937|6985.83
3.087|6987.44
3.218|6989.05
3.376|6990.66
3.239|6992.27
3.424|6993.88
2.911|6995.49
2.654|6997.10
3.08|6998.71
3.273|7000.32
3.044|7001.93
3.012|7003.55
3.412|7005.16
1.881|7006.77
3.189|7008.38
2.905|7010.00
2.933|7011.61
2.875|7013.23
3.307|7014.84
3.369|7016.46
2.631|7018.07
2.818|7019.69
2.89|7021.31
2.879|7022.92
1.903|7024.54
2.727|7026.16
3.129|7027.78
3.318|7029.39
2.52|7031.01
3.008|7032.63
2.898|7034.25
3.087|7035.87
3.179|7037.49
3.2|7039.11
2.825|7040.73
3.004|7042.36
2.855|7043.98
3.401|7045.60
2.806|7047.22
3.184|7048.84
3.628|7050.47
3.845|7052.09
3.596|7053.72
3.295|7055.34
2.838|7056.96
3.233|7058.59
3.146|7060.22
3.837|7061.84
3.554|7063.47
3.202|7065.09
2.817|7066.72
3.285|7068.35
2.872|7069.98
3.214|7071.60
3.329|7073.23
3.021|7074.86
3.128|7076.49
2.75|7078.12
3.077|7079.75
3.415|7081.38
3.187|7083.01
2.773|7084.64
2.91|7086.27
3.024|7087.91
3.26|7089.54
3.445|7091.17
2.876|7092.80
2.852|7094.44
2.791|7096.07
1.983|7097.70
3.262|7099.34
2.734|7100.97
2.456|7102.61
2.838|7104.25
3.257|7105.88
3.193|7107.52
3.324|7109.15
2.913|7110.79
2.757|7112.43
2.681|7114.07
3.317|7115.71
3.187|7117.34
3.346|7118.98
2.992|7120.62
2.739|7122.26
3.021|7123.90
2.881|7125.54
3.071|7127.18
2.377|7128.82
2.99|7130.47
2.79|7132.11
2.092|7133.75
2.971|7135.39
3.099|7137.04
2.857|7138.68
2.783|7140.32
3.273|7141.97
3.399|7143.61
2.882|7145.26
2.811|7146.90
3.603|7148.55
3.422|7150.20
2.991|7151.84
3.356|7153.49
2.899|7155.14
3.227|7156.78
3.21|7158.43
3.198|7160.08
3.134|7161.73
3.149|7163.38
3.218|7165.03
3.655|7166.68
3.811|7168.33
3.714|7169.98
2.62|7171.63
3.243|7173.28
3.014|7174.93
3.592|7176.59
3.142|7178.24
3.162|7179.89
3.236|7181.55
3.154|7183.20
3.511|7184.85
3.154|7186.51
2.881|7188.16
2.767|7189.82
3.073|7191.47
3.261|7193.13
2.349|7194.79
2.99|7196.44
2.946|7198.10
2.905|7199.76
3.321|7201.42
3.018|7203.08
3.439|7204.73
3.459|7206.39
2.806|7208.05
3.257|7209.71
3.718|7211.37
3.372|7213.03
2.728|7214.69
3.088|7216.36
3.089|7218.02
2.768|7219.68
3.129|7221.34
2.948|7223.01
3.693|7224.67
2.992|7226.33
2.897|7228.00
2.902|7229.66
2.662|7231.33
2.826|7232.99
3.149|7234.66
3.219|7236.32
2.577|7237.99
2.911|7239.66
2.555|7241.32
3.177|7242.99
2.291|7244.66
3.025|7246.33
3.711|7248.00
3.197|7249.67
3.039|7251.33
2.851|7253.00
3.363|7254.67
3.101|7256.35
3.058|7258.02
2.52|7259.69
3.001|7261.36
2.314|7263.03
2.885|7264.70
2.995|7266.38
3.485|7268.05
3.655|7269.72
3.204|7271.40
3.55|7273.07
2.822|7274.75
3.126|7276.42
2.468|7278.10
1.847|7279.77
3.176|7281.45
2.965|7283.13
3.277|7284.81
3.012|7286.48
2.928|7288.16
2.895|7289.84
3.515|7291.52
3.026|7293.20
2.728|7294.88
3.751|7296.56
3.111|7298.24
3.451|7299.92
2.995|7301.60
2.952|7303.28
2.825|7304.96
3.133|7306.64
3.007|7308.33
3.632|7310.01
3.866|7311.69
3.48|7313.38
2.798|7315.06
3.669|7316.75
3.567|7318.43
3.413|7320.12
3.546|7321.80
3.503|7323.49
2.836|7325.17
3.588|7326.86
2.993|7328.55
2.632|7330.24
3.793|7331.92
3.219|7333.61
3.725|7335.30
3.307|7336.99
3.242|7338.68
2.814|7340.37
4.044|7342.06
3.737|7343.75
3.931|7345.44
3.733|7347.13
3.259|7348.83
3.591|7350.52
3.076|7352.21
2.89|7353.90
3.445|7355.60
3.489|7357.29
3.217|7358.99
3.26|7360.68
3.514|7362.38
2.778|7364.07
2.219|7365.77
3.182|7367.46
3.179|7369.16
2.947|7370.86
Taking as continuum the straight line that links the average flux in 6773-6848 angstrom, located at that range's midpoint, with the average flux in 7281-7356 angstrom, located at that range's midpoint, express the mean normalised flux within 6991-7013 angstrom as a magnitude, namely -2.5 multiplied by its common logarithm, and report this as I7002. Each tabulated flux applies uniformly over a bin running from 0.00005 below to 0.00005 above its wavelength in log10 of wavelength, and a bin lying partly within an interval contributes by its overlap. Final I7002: 0.07 mag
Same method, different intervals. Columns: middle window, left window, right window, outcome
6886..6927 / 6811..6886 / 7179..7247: -0.036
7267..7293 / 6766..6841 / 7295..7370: 0.076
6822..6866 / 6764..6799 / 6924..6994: 0.006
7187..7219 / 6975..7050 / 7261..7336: 0.013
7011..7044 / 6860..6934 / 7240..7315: 0.072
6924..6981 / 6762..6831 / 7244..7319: -0.050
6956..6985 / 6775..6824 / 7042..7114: -0.061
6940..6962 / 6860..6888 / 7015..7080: -0.044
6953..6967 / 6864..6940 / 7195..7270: -0.045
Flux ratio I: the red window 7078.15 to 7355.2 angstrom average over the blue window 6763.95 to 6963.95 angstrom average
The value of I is 1.0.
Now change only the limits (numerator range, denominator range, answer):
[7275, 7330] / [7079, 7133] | 1.06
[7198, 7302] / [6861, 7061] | 0.97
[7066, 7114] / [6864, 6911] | 0.96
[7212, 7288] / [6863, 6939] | 0.95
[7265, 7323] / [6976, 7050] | 1.05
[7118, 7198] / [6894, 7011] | 0.97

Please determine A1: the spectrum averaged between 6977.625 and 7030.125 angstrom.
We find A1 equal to 3.02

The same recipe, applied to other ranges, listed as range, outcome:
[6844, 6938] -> 3.16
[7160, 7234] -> 3.13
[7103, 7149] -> 2.97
